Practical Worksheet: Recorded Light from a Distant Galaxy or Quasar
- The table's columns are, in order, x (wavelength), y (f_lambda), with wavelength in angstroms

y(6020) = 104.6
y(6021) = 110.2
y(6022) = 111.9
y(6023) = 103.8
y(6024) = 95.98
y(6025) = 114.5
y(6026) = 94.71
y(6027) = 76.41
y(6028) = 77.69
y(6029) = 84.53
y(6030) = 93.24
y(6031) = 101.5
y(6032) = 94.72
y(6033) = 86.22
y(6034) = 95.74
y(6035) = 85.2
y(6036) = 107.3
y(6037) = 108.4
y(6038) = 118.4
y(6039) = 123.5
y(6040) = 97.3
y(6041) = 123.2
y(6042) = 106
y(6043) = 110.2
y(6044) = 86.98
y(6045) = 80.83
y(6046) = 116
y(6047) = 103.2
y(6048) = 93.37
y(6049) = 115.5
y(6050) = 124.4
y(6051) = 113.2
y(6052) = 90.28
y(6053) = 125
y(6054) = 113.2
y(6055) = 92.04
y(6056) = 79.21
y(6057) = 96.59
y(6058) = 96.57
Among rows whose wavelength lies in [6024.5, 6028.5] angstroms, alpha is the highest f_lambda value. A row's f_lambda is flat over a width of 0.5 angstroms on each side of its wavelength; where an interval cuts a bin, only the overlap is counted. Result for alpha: 114.5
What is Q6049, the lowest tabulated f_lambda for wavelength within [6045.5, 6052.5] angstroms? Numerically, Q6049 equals 90.28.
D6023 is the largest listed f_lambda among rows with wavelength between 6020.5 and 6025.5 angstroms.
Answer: 114.5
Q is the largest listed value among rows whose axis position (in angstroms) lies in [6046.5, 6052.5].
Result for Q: 124.4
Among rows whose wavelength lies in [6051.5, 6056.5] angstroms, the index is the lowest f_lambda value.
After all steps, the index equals 79.21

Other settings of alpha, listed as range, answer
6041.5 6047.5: 116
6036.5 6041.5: 123.5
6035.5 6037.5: 108.4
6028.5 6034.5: 101.5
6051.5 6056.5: 125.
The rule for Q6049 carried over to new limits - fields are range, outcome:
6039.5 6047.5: 80.83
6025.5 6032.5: 76.41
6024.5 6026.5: 94.71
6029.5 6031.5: 93.24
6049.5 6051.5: 113.2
